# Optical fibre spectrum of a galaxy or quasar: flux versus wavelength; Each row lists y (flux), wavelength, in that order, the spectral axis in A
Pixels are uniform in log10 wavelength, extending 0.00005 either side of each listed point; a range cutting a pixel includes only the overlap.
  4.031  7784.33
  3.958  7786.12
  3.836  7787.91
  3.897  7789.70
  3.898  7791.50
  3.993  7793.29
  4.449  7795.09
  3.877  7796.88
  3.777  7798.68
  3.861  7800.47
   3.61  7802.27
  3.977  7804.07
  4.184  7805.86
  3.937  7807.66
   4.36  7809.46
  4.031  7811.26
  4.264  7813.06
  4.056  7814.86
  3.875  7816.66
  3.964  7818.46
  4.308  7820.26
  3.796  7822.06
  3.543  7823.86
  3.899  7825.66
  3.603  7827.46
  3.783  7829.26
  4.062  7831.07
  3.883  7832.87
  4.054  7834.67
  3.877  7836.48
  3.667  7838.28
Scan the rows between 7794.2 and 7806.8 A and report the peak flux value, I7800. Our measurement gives 4.449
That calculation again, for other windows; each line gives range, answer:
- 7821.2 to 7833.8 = 4.062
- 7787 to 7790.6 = 3.897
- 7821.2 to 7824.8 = 3.796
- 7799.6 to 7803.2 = 3.861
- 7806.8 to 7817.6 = 4.36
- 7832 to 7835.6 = 4.054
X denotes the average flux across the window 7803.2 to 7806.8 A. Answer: 4.09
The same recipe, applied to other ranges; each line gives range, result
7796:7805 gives 3.82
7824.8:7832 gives 3.84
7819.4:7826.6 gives 3.89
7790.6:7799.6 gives 4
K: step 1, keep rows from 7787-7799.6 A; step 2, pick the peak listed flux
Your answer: 4.449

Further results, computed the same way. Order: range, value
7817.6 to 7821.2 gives 4.308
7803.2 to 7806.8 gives 4.184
